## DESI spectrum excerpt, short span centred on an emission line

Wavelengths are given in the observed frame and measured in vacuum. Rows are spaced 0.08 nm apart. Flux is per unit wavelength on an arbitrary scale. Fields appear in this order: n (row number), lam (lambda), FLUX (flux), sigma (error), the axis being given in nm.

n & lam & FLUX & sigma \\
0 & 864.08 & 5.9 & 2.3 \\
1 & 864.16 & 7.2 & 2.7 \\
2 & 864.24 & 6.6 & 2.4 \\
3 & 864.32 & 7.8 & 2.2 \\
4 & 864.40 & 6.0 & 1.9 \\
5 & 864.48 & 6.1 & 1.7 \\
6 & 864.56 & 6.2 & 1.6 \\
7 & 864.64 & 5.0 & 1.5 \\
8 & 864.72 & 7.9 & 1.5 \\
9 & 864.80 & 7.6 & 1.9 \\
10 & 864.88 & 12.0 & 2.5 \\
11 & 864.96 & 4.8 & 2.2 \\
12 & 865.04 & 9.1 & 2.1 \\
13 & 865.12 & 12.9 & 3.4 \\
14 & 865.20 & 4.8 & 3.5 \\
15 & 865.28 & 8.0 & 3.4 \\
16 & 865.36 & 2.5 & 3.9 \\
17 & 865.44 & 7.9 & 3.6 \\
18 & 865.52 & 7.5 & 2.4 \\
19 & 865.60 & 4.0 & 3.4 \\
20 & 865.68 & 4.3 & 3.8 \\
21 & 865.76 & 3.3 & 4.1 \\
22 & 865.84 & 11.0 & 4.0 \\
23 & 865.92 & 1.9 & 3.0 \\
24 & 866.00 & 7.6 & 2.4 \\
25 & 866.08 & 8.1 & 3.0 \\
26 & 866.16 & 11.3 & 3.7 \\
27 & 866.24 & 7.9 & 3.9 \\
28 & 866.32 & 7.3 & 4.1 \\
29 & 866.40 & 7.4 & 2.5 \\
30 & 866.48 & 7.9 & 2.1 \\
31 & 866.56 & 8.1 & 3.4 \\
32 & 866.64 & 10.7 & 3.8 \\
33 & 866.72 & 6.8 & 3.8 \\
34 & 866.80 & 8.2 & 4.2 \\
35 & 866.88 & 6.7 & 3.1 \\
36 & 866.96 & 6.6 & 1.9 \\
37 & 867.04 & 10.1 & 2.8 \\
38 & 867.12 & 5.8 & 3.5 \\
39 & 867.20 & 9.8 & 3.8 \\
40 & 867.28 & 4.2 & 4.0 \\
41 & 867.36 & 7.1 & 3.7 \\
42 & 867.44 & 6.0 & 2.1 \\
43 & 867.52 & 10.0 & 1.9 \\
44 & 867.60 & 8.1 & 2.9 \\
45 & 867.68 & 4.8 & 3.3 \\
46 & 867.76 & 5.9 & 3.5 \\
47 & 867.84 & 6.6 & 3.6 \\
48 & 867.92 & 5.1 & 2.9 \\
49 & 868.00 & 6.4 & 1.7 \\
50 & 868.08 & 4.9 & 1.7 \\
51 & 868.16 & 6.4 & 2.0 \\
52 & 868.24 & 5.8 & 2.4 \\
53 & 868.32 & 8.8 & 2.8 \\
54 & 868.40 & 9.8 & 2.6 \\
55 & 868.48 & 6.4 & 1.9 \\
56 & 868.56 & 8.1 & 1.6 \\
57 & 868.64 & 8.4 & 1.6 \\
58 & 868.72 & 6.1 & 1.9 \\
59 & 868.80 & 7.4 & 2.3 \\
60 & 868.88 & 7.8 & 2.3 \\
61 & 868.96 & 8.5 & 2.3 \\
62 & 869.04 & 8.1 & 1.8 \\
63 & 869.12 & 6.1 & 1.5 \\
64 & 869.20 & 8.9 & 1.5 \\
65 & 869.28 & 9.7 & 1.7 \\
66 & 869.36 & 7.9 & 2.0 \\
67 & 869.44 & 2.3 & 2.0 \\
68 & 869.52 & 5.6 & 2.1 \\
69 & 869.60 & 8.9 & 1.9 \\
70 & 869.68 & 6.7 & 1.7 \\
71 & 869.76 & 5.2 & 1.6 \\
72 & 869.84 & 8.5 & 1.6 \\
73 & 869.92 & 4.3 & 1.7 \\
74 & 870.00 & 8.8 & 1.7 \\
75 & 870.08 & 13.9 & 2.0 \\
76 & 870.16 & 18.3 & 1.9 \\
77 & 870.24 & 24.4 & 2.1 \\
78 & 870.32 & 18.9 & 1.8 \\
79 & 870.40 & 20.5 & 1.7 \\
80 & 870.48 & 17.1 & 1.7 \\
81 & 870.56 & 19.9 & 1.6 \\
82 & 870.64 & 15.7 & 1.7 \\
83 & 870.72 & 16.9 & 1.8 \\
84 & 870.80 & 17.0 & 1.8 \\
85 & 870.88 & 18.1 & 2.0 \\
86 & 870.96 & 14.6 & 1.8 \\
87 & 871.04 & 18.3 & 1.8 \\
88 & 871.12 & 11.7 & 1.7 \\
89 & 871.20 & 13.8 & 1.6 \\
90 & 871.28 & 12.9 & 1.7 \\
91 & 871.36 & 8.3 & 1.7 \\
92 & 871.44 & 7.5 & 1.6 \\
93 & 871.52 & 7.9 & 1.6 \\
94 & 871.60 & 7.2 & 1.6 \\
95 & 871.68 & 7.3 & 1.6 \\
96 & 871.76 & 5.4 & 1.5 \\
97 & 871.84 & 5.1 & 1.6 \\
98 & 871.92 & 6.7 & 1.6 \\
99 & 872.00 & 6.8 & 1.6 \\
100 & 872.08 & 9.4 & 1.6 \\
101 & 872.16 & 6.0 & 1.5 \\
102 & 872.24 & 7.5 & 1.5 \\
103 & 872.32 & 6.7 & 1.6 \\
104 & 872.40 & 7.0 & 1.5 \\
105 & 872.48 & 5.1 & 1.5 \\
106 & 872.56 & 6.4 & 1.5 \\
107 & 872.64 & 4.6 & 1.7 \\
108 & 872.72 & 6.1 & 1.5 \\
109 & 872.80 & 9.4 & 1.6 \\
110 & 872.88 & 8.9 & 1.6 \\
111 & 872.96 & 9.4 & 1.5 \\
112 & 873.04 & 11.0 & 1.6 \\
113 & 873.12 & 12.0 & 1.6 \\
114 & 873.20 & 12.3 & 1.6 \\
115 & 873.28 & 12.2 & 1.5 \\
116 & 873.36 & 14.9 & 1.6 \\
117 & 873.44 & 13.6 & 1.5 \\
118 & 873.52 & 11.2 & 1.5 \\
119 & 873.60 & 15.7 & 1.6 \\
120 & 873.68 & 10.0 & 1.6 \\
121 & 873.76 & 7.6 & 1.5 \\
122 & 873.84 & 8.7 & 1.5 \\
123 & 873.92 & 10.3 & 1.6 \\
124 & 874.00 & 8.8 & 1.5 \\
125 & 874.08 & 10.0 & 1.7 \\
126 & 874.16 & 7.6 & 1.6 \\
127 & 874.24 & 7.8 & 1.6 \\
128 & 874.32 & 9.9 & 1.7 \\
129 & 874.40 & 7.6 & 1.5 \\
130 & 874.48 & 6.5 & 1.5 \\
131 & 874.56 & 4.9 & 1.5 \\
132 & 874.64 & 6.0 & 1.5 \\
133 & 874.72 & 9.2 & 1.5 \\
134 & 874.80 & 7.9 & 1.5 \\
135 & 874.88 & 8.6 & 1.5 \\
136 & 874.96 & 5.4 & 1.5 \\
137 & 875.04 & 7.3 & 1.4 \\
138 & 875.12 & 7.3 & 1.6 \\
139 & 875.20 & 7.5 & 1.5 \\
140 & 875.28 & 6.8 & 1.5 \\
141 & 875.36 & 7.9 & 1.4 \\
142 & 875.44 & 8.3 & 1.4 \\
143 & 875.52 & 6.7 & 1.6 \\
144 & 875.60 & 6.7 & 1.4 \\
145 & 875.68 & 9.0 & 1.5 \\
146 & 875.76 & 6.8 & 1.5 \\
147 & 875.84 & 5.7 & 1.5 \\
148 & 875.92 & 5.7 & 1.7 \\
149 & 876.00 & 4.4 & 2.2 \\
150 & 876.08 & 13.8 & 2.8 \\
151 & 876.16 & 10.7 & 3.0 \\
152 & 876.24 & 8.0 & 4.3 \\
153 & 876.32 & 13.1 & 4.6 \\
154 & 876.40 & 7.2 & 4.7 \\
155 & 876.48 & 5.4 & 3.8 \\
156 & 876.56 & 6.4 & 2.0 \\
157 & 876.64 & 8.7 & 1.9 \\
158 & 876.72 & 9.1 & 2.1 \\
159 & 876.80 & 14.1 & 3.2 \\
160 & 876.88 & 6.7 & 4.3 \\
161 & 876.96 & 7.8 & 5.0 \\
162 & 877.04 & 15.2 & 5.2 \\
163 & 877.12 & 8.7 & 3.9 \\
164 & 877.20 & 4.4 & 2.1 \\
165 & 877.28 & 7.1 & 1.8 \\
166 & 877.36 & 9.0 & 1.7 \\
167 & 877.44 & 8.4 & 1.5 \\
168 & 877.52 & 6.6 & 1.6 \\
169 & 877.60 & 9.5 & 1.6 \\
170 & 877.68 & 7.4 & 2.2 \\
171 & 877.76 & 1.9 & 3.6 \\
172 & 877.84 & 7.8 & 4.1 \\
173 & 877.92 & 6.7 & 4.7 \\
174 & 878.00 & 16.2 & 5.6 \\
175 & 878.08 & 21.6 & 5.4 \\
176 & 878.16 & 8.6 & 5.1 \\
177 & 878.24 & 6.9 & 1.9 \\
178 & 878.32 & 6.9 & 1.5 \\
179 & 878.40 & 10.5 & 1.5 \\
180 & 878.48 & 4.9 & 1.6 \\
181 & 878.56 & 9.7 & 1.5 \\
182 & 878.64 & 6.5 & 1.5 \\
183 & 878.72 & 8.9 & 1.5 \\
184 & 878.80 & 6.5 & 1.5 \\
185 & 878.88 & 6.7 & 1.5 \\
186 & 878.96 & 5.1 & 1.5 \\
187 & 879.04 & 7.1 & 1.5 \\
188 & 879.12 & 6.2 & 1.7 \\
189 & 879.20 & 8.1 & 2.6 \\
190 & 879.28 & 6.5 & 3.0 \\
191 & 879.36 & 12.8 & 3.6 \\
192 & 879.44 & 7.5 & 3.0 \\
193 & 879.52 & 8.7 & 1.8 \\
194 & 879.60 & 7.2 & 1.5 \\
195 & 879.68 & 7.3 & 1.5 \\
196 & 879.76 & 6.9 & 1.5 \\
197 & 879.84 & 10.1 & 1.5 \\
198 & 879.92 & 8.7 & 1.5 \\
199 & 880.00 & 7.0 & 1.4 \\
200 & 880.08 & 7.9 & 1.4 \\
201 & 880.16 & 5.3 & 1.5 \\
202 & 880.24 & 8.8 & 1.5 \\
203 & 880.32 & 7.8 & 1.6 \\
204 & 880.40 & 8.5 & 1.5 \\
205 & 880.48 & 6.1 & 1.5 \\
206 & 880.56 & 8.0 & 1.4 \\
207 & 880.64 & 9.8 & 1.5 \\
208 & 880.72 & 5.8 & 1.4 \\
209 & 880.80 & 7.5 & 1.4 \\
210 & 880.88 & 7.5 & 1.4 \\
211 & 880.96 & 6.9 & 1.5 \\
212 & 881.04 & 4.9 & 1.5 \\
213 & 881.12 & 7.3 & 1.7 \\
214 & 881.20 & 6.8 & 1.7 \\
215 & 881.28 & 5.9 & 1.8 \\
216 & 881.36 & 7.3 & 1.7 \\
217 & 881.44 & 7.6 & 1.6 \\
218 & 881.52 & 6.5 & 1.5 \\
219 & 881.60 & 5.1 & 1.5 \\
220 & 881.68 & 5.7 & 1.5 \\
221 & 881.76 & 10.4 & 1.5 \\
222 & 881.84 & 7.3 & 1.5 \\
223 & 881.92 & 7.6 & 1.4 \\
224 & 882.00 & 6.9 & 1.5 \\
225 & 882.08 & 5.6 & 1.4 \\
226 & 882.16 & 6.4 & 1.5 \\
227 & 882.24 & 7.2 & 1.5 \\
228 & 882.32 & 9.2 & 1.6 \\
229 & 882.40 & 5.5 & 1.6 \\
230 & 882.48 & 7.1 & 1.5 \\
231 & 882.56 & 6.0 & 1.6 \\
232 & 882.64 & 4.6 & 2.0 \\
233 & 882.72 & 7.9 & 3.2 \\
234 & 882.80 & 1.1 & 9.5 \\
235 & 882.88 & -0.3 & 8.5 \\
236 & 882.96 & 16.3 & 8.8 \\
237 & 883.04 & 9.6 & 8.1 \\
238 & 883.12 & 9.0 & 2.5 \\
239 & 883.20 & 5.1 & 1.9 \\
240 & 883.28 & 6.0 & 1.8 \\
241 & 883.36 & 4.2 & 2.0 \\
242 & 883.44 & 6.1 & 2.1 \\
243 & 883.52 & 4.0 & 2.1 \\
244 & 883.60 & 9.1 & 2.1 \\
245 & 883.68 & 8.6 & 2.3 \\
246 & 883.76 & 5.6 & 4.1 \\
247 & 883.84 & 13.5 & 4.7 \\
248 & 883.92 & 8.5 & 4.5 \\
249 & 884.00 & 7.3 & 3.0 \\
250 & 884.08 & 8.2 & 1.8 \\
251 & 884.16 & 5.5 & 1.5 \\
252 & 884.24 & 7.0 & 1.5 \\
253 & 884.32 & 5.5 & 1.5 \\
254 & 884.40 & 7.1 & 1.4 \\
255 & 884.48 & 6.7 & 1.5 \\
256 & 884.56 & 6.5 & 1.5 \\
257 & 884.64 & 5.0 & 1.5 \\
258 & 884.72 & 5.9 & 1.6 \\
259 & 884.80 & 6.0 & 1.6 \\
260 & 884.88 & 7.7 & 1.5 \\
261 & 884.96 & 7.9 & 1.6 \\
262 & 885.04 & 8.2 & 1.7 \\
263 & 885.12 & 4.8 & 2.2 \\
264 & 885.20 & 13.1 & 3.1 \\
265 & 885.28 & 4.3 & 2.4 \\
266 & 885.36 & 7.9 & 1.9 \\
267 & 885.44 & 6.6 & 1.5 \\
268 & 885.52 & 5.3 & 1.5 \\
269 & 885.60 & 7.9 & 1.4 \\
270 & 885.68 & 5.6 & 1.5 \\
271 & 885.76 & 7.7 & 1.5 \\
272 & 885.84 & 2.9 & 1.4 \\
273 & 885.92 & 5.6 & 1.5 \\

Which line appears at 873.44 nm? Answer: [N II]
